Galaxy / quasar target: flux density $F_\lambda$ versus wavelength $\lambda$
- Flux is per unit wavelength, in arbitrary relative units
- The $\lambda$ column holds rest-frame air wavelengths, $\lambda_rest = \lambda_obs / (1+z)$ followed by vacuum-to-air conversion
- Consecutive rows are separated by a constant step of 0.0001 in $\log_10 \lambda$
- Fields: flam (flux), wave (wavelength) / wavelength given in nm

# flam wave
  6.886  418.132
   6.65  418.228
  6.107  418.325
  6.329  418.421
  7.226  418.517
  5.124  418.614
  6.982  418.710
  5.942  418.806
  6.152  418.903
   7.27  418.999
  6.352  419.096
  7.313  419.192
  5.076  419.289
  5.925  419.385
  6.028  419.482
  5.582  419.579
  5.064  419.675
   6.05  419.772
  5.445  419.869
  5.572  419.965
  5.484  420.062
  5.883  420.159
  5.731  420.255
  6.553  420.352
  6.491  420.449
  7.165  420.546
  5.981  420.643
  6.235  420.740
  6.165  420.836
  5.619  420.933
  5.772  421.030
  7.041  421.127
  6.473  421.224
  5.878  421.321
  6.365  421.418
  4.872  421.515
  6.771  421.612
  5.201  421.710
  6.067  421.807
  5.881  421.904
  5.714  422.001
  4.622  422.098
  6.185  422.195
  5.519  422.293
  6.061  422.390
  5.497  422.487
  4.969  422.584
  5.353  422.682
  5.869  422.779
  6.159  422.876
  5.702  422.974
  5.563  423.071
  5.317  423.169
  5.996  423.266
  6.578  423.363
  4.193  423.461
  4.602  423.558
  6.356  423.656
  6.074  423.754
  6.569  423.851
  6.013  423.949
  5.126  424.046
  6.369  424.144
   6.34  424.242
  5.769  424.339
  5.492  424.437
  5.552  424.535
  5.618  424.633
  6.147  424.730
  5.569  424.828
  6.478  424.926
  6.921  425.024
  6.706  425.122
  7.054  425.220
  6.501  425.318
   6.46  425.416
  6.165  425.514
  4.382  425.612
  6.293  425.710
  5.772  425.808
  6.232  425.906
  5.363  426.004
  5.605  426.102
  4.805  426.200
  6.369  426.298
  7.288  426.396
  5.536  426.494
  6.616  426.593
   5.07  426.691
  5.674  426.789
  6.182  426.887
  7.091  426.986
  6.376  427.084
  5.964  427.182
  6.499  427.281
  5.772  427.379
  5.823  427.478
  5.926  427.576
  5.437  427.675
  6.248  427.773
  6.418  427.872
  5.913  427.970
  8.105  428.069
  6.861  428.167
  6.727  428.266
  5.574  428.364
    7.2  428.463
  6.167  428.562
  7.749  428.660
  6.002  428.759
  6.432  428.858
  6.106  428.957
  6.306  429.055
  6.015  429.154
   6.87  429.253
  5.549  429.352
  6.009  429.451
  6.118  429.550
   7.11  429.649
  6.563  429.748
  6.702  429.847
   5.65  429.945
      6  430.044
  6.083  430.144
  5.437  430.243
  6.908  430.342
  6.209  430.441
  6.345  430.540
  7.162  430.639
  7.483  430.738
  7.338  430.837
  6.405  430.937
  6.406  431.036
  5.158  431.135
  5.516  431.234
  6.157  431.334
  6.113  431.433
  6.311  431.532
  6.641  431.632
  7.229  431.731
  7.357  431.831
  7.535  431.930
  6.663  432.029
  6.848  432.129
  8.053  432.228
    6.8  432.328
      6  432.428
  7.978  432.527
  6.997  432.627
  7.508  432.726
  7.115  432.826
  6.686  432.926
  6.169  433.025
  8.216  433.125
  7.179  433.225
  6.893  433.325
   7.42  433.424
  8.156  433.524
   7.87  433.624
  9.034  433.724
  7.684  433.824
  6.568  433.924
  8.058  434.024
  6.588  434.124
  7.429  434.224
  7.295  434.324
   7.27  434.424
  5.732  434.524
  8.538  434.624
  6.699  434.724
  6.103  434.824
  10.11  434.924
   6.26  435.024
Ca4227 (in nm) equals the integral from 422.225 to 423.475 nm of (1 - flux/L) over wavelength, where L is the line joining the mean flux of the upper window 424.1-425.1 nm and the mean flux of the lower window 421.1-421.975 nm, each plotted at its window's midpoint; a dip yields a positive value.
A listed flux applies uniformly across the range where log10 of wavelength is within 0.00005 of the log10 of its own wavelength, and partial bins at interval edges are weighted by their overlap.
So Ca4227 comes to 0.08 nm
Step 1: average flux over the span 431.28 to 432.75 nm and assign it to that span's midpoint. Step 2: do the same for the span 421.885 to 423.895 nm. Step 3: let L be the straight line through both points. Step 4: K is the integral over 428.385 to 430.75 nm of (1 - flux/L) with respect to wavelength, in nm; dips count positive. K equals 0.069 nm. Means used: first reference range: 5.65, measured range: 6.4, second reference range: 6.93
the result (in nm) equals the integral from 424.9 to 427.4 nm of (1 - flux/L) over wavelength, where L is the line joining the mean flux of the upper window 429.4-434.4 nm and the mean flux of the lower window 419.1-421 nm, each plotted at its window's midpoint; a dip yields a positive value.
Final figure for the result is 0.12 nm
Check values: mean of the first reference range 5.98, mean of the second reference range 6.87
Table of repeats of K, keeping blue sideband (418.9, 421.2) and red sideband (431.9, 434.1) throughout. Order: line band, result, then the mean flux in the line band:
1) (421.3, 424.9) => 0.36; 5.73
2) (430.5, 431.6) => 0.11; 6.4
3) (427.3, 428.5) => 0.09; 6.33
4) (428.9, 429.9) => 0.09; 6.34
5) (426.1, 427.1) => 0.10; 6.07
